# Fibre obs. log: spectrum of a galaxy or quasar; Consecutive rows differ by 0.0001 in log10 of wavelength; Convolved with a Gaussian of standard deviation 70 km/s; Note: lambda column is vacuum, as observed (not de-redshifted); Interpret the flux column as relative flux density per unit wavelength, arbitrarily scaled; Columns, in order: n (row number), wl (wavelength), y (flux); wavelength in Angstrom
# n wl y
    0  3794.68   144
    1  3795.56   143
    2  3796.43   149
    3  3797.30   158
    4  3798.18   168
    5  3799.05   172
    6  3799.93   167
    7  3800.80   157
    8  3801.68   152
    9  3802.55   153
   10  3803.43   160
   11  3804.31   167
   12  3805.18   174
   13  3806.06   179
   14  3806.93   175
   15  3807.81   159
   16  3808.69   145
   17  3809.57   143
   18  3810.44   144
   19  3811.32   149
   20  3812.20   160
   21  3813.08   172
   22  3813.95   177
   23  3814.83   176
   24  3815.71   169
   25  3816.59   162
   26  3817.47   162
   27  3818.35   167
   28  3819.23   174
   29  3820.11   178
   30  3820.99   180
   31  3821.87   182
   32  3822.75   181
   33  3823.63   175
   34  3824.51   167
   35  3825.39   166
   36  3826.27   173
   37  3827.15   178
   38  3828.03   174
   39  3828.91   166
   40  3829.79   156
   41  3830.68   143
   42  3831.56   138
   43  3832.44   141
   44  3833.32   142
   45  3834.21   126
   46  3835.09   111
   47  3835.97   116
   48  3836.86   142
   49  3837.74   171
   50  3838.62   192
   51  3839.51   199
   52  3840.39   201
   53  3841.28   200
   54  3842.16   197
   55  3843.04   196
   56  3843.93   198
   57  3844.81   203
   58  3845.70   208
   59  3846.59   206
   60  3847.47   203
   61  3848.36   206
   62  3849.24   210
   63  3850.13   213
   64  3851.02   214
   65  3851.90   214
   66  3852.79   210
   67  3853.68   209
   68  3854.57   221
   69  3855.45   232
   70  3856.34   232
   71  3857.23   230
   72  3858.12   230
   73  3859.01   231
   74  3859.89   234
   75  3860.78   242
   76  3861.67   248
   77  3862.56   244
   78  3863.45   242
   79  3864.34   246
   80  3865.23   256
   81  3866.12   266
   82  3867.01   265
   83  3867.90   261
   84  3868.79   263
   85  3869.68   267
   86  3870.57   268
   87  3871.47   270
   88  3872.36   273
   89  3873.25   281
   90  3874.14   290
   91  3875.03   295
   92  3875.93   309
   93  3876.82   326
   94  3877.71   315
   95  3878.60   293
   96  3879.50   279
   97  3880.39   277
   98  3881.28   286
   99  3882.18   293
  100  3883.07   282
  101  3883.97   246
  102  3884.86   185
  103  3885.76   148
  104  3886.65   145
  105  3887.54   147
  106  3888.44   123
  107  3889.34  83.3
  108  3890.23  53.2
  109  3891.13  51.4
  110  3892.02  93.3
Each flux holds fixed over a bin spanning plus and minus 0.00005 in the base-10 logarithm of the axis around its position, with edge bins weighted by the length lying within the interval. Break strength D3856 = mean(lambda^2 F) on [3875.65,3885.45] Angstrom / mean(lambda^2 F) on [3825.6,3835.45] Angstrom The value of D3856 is 1.90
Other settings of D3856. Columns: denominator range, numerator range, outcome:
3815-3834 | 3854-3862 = 1.44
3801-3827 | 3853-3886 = 1.60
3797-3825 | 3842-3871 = 1.42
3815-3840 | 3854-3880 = 1.65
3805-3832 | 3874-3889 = 1.54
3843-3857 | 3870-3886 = 1.32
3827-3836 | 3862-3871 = 1.81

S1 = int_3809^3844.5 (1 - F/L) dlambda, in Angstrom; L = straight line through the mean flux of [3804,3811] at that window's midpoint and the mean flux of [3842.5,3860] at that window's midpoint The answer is 3.4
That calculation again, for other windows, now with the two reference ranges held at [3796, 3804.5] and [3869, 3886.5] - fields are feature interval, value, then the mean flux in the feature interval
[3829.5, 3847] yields 3.7 Angstrom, 169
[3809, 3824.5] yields 1.4 Angstrom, 167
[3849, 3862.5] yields 0.8 Angstrom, 225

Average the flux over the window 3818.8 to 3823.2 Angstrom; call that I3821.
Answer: 179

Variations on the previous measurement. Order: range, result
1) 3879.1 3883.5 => 284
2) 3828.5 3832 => 150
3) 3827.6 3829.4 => 170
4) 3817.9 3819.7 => 170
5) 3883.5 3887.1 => 182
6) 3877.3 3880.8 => 291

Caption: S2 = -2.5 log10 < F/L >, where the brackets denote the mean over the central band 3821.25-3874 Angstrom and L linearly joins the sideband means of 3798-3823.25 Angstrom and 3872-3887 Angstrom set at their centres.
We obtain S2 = 0.08 mag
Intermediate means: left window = 166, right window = 267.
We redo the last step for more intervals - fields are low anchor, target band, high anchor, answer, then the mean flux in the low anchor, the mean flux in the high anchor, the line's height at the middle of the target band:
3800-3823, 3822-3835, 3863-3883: 0.229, 165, 278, 196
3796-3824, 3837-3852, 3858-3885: 0.115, 165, 268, 223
